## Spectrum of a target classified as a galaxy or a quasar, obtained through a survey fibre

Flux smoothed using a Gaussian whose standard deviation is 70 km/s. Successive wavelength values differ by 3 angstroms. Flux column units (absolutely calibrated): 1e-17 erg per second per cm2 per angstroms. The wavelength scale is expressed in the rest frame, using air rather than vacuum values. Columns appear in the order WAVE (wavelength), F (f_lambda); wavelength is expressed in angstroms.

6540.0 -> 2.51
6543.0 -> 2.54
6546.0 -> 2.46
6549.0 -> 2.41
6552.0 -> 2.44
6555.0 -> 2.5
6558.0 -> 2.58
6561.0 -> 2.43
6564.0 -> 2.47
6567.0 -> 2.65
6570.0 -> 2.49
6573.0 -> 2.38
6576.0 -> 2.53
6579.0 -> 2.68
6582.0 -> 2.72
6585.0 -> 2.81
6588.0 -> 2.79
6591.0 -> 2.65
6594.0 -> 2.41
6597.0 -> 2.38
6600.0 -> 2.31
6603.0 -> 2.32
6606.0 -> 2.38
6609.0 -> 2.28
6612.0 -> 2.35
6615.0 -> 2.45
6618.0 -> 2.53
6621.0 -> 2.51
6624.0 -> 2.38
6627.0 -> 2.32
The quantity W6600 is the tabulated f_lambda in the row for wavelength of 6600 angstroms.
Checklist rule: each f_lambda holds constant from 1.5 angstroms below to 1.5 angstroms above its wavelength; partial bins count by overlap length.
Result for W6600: 2.31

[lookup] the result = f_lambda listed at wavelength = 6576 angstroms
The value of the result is 2.53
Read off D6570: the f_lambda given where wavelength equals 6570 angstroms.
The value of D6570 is 2.49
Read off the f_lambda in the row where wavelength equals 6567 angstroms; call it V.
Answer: 2.65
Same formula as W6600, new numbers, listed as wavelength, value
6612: 2.35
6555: 2.5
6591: 2.65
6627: 2.32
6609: 2.28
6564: 2.47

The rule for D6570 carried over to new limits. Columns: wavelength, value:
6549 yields 2.41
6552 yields 2.44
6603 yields 2.32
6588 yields 2.79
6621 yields 2.51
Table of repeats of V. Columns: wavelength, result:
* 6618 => 2.53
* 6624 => 2.38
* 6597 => 2.38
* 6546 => 2.46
